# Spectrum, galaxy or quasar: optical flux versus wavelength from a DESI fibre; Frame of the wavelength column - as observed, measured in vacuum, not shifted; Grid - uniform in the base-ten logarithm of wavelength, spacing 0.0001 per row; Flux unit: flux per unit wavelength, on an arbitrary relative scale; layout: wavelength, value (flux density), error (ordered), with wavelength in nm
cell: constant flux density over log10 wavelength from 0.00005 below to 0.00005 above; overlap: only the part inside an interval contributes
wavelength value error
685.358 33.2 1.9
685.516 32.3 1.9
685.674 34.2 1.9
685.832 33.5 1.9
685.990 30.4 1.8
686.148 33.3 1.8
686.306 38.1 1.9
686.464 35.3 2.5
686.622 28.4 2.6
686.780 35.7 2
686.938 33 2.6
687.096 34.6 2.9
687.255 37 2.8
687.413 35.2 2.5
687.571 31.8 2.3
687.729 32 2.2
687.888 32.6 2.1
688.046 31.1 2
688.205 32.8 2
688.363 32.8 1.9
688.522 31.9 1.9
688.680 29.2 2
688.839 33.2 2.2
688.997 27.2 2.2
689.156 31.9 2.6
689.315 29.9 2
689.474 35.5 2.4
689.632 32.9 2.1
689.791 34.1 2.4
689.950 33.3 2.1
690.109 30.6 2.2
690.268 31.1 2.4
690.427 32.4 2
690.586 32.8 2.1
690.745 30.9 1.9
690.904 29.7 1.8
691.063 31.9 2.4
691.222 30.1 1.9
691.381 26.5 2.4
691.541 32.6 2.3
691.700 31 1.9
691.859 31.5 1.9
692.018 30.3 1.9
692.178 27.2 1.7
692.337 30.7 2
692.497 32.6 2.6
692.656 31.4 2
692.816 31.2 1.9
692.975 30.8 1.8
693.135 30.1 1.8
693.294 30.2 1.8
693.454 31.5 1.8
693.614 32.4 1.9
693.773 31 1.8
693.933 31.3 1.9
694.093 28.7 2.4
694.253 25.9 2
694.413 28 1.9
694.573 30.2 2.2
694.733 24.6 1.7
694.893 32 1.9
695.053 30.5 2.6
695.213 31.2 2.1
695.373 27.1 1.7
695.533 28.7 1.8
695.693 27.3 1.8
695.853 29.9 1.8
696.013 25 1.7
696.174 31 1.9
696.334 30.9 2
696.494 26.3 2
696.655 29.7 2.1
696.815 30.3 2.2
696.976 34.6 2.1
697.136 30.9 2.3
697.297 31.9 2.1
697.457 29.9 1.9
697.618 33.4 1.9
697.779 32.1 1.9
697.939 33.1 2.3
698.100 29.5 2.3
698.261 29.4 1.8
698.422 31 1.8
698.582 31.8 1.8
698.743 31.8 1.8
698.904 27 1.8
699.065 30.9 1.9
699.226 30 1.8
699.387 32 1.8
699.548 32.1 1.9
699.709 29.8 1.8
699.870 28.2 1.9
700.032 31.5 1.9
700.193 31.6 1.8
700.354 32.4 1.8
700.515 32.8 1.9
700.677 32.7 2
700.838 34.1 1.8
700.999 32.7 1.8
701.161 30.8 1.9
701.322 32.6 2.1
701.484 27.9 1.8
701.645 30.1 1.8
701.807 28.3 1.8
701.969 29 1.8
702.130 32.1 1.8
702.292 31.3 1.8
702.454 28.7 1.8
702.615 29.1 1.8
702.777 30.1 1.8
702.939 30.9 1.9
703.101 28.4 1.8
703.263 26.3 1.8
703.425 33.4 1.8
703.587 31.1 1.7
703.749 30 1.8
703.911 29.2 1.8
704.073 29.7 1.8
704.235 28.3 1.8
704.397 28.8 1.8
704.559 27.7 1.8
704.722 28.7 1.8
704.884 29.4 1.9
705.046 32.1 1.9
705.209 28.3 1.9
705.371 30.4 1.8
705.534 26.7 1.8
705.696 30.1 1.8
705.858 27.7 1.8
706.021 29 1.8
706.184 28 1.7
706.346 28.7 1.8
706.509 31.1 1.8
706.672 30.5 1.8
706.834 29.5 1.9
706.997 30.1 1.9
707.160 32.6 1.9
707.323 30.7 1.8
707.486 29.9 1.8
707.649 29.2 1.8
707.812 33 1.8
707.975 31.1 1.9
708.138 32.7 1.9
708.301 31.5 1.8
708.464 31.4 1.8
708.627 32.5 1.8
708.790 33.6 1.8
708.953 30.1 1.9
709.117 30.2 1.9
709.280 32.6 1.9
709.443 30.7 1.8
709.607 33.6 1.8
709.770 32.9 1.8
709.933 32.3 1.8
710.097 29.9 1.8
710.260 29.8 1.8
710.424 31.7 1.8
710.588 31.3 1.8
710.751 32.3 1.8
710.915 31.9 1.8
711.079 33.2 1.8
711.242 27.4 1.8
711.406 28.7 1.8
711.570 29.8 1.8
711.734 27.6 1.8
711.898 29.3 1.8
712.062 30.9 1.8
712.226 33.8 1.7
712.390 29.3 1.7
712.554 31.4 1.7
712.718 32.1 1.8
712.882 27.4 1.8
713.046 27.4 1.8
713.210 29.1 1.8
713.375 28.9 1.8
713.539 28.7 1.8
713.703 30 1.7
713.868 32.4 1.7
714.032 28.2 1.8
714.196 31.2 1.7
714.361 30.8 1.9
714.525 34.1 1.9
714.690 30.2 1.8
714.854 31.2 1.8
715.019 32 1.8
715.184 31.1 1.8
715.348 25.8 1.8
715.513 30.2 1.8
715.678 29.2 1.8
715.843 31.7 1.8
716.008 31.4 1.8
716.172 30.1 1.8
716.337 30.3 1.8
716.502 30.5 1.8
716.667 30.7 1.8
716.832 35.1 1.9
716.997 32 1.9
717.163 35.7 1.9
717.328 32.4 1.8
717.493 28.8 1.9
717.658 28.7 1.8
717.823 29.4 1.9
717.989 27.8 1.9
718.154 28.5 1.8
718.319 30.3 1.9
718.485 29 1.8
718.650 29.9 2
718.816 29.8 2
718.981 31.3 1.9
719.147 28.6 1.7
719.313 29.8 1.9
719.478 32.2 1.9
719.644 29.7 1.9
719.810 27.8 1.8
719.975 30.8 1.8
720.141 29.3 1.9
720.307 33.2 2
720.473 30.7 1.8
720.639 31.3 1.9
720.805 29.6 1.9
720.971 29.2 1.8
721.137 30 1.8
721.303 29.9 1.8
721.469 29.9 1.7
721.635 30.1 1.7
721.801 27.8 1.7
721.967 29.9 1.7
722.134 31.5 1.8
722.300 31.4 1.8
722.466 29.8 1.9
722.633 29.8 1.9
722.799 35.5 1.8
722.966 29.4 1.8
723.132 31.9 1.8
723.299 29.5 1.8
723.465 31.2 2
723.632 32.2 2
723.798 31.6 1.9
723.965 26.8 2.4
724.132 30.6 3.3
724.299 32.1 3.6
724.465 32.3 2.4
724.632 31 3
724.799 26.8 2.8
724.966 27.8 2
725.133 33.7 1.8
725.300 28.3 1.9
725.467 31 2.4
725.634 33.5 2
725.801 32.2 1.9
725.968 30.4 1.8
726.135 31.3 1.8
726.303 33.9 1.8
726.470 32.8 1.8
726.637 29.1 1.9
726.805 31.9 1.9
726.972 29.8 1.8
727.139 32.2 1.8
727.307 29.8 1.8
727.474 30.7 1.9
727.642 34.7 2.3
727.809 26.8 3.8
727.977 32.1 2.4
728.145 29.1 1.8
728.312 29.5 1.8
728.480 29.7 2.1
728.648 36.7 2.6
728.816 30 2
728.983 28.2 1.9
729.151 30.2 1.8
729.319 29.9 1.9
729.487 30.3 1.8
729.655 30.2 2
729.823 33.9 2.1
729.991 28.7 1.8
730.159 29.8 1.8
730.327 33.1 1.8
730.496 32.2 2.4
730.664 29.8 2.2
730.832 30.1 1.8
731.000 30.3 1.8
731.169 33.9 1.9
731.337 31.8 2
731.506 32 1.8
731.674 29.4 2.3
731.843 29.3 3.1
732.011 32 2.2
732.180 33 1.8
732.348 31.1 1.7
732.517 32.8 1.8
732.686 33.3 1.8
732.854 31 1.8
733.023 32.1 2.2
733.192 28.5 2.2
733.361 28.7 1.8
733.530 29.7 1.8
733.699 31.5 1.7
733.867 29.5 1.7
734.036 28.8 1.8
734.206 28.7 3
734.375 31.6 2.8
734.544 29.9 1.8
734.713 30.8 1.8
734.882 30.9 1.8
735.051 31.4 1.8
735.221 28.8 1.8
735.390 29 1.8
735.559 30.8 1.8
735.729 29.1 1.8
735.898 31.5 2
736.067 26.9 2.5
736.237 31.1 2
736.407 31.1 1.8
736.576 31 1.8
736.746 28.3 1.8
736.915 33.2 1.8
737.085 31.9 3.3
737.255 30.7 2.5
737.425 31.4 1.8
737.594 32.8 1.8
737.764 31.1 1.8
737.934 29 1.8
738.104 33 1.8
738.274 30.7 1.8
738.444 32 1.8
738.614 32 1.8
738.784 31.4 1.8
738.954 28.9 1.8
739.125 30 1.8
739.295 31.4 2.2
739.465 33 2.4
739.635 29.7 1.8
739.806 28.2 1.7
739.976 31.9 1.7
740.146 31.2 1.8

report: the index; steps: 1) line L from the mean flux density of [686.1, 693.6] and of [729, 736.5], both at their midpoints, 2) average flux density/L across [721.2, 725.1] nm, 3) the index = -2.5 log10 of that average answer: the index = 0.02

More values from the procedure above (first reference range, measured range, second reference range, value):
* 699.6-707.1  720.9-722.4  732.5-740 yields 0.01 mag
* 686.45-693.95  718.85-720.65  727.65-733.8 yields 0.03 mag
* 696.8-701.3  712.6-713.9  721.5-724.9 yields 0.05 mag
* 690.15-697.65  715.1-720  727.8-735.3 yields 0.01 mag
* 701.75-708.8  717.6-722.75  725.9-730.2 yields 0.02 mag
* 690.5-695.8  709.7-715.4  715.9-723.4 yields 0.00 mag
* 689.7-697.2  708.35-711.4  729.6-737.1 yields -0.04 mag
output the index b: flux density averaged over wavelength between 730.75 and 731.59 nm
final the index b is 31.6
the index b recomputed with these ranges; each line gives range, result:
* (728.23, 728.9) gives 31.5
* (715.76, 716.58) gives 30.8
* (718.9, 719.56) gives 30.5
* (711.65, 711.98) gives 28.4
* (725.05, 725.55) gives 31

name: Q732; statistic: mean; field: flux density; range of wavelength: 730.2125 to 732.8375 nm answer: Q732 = 31.6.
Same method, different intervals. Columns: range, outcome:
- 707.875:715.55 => 30.7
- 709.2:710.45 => 31.7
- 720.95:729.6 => 30.7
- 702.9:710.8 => 30.4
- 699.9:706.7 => 30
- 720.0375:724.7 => 30.6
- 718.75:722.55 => 30.2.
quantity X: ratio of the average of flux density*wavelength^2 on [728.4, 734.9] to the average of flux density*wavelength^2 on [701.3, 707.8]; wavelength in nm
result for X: 1.12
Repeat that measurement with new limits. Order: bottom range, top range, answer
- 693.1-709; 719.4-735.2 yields 1.09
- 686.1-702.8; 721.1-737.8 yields 1.09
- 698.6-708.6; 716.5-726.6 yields 1.06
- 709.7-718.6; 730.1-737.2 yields 1.06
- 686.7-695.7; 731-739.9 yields 1.12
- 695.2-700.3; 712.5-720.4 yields 1.06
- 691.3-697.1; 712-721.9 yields 1.08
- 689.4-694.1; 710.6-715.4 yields 1.03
